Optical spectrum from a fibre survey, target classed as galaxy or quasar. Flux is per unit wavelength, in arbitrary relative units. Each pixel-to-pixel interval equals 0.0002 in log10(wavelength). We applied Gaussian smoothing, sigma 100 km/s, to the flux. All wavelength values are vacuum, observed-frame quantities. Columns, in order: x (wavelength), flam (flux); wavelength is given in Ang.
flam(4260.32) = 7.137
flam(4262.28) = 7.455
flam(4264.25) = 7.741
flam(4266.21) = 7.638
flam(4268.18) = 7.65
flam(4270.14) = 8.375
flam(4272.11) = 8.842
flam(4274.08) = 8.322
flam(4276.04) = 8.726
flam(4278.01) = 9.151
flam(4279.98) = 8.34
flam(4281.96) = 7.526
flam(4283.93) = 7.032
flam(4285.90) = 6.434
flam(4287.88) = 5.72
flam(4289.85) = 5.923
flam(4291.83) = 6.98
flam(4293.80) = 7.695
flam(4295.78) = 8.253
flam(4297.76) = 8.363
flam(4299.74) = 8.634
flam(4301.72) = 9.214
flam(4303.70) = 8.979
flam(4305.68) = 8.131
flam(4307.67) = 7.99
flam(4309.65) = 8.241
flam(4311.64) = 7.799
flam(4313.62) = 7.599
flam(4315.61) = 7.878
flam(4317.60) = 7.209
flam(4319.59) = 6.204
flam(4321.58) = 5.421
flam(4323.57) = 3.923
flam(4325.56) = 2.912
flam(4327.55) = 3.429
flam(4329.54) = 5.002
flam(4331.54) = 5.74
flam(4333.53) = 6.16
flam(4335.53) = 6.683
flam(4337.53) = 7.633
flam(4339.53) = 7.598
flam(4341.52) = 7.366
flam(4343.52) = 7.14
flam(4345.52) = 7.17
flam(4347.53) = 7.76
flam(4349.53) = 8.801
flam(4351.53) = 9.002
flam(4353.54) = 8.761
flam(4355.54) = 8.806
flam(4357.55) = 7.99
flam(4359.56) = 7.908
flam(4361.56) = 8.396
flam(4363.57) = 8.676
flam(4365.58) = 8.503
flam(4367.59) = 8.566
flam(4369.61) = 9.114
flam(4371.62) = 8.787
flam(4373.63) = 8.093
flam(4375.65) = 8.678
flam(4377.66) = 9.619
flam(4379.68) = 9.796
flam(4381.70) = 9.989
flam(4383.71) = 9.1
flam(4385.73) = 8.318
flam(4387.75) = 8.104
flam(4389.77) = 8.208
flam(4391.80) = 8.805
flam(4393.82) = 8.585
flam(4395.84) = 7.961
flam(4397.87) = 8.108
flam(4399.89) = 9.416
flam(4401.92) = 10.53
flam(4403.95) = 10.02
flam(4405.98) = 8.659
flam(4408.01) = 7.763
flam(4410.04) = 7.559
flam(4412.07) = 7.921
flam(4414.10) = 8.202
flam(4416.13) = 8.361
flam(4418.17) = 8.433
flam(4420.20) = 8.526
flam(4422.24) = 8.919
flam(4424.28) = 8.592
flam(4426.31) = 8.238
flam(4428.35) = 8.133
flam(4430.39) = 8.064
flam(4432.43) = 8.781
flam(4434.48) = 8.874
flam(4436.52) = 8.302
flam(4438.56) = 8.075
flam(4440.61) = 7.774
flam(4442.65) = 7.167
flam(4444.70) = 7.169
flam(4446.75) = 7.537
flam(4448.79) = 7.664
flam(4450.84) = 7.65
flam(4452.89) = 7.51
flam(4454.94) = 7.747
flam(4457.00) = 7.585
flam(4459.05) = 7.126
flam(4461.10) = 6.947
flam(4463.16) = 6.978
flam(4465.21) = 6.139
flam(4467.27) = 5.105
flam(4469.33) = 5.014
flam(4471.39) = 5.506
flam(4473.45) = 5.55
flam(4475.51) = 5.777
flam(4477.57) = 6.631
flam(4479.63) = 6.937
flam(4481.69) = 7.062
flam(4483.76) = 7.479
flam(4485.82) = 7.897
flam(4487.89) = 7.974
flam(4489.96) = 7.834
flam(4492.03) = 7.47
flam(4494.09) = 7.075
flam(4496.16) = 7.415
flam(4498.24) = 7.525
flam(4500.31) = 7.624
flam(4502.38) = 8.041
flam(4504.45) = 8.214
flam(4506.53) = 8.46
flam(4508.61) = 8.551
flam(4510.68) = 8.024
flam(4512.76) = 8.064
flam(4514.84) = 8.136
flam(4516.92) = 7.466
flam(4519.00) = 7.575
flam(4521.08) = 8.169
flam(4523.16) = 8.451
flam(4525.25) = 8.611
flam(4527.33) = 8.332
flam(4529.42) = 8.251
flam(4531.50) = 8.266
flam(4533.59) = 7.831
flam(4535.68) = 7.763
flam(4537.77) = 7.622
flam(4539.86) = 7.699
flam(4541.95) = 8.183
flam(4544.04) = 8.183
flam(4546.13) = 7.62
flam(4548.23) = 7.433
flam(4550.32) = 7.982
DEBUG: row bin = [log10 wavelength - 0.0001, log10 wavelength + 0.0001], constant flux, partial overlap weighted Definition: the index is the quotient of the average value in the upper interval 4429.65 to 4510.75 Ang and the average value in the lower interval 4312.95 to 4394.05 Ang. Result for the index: 1.0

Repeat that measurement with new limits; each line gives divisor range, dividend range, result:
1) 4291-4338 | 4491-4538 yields 1.15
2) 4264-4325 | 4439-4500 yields 0.93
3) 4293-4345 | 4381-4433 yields 1.23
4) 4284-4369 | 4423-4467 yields 1.05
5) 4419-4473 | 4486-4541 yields 1.06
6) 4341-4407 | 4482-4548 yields 0.92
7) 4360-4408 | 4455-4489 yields 0.75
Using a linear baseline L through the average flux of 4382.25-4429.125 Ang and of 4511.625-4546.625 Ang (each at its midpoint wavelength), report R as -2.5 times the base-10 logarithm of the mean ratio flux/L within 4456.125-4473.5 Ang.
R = 0.31 mag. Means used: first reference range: 8.56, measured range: 6.24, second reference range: 8.02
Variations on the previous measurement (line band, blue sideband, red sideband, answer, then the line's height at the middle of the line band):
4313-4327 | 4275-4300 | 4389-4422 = 0.34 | 7.85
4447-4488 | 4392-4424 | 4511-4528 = 0.22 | 8.33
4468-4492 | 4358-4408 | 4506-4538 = 0.23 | 8.31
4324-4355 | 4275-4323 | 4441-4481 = 0.10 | 7.39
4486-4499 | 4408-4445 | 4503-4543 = 0.08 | 8.12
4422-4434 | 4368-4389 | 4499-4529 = 0.03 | 8.64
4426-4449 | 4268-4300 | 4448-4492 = -0.14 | 7.02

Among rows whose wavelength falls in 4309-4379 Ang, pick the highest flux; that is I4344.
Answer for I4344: 9.619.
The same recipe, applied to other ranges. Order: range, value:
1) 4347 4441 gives 10.53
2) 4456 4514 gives 8.551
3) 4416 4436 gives 8.919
